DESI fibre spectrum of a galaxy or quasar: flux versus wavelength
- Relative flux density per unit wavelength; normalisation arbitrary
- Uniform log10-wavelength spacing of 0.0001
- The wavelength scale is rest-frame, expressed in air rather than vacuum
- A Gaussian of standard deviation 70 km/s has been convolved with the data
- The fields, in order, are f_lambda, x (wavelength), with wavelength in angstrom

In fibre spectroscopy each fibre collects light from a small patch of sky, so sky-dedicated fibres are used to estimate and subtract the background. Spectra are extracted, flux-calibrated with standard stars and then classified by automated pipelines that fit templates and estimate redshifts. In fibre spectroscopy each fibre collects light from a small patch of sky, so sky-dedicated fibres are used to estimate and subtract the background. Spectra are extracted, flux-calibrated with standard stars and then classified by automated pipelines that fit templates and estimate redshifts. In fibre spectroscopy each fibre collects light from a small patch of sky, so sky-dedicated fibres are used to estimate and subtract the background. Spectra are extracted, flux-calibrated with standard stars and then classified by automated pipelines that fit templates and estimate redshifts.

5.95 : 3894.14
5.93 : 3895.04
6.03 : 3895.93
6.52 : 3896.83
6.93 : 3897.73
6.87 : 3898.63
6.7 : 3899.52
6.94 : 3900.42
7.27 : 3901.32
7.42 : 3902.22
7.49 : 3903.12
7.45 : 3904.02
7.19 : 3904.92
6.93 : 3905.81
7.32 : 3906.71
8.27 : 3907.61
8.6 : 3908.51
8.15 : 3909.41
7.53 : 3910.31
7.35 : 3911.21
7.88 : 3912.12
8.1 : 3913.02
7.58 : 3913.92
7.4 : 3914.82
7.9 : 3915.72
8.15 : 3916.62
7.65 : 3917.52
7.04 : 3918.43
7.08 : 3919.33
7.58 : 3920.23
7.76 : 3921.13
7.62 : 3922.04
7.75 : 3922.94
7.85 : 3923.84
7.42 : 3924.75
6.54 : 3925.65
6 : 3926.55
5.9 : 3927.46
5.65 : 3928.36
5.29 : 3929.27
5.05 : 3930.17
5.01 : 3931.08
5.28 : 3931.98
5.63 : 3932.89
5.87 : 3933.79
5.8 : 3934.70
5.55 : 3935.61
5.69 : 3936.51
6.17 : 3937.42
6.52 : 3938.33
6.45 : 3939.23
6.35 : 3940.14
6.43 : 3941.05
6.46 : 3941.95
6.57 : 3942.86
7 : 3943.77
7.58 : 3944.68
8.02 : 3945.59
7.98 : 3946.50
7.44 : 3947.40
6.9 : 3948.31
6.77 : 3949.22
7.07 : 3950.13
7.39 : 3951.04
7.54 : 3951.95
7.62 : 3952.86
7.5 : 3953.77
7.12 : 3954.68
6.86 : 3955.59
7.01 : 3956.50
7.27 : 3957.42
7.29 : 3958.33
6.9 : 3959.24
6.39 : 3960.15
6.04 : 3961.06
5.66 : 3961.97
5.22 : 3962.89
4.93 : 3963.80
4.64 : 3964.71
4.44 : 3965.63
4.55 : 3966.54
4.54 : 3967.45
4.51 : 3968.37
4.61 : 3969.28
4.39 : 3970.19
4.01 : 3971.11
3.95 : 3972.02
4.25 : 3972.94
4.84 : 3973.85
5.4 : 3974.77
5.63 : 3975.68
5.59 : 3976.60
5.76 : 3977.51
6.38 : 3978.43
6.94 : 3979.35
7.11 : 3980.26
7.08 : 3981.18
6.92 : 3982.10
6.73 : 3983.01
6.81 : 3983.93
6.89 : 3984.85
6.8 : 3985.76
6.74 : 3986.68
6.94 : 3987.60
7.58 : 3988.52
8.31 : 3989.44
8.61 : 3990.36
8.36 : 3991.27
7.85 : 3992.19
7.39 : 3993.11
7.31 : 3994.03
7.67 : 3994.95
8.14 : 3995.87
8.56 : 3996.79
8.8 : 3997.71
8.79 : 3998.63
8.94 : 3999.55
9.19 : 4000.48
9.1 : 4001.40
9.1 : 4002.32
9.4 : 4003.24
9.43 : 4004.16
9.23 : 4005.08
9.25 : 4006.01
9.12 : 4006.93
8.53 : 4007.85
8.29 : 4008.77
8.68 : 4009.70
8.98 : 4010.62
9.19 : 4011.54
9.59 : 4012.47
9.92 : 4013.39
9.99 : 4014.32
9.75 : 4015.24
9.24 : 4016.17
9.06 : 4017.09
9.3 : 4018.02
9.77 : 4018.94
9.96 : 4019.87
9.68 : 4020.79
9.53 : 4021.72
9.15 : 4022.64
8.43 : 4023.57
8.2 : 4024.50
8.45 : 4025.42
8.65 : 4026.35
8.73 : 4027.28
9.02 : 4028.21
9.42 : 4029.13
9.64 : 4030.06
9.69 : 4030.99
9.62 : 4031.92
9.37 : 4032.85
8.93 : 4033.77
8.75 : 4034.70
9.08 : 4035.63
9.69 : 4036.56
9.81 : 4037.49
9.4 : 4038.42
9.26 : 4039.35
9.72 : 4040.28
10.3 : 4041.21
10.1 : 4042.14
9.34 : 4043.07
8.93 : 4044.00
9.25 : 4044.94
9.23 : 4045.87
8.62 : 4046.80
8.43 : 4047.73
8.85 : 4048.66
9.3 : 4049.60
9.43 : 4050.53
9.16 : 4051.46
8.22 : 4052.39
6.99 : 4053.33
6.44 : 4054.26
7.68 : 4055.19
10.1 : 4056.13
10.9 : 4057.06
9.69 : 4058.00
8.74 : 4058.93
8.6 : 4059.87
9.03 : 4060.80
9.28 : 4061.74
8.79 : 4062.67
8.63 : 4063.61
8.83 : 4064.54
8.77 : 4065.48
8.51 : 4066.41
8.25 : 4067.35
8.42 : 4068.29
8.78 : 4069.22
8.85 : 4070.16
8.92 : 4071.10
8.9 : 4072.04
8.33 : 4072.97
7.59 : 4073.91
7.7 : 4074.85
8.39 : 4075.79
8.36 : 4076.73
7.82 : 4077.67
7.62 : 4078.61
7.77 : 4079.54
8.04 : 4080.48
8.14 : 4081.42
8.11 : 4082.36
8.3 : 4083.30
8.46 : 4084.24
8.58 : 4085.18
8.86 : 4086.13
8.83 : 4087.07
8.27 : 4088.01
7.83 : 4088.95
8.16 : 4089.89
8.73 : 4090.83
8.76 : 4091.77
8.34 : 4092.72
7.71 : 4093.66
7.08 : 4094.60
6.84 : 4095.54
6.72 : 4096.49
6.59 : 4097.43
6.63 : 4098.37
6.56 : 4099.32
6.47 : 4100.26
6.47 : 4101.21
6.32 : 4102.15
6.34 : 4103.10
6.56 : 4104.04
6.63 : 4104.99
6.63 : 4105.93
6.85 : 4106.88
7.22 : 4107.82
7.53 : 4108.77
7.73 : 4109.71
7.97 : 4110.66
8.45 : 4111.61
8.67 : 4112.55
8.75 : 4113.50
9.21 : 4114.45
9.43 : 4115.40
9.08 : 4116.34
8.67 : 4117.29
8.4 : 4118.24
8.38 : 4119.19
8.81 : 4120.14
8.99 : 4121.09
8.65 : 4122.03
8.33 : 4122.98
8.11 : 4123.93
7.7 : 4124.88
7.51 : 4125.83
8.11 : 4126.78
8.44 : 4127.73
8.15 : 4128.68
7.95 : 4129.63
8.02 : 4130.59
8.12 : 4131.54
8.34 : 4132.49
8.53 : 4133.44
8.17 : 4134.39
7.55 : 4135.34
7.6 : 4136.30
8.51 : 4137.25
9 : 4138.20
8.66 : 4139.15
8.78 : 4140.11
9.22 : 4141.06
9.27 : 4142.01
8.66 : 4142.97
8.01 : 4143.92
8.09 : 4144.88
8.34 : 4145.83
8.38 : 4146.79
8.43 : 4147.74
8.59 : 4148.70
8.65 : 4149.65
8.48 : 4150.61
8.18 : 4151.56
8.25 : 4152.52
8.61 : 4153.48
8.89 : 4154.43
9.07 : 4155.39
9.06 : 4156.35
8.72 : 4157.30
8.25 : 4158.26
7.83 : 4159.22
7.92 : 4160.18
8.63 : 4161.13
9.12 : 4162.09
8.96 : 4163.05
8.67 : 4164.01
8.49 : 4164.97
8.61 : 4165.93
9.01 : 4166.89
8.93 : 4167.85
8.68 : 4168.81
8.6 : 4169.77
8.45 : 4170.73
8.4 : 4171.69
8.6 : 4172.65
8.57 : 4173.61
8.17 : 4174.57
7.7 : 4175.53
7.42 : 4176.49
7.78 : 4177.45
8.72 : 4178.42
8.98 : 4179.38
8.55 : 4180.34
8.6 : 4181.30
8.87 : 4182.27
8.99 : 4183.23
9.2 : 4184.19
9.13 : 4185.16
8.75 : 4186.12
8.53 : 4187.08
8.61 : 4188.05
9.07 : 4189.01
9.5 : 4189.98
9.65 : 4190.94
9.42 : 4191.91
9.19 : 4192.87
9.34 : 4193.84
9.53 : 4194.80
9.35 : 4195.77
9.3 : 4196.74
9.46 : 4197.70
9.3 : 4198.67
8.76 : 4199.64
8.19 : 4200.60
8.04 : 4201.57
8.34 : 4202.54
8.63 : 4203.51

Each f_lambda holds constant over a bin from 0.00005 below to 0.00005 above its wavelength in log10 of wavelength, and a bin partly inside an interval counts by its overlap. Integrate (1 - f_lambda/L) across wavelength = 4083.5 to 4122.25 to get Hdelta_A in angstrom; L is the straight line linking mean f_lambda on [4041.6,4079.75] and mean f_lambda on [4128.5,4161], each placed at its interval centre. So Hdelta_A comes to 3.3 angstrom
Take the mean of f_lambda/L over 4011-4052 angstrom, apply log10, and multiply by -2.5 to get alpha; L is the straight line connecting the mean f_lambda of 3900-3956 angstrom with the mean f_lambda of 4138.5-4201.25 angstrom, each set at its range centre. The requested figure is -0.200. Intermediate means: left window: 6.99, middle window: 9.29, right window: 8.71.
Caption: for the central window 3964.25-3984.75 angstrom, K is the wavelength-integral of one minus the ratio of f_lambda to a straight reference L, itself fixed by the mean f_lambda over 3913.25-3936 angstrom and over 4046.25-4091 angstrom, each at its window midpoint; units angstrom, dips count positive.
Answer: 5.3 angstrom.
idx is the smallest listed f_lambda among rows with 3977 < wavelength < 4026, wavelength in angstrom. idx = 5.76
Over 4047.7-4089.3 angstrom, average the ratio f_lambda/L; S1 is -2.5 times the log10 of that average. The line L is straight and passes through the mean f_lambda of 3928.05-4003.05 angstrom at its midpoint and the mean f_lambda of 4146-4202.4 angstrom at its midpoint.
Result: -0.12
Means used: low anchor 6.59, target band 8.52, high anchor 8.71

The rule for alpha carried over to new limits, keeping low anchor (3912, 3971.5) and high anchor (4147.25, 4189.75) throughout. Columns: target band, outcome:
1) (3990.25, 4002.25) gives -0.20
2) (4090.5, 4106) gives 0.13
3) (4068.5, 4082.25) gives -0.07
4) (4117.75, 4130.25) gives -0.01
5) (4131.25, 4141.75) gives -0.02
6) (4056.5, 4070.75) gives -0.18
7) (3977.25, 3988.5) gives 0.01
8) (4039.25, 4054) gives -0.21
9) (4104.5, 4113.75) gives 0.06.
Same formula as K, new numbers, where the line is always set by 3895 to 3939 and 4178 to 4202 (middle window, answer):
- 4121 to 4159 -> 1.0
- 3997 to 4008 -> -2.2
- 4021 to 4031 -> -1.6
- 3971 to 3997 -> 2.4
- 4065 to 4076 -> -0.5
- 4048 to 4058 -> -1.0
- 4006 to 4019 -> -2.7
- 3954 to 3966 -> 1.7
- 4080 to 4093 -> -0.3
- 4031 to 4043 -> -2.6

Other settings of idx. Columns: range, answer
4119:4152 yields 7.51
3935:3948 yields 5.55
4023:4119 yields 6.32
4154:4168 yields 7.83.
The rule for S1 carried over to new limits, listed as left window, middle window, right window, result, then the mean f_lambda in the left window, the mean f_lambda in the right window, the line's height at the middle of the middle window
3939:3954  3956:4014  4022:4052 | 0.138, 7.13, 9.19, 8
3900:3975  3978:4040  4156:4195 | -0.195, 6.56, 8.71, 7.2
